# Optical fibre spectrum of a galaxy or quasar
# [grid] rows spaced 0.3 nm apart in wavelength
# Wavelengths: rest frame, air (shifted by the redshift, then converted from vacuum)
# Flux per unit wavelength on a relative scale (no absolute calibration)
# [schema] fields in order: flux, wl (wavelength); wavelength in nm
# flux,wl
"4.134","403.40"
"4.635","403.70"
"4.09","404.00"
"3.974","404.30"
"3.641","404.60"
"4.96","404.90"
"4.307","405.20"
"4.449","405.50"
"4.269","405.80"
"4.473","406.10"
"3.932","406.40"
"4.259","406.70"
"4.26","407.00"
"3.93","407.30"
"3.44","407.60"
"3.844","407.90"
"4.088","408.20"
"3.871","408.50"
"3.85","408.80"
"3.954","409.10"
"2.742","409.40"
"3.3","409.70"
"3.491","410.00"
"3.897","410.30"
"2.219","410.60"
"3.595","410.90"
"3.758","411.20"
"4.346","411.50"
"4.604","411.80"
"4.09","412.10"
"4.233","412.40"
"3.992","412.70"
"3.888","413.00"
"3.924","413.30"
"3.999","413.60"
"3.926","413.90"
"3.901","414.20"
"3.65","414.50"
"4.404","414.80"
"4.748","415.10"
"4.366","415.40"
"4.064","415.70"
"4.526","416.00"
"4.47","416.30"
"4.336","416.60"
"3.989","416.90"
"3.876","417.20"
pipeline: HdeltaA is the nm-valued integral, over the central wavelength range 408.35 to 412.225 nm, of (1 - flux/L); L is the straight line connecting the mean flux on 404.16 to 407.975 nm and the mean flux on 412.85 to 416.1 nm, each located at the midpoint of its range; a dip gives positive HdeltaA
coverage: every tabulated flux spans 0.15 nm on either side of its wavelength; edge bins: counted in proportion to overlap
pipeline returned 0.43 nm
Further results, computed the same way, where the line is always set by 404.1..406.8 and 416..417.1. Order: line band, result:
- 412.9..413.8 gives 0.070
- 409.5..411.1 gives 0.363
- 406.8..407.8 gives 0.085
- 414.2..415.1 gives 0.032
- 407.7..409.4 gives 0.182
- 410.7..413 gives 0.126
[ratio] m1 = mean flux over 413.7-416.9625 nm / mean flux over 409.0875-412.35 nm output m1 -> 1.16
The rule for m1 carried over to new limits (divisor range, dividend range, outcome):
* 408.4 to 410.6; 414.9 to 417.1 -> 1.25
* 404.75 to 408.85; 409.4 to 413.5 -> 0.91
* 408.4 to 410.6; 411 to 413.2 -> 1.18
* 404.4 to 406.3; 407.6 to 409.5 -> 0.86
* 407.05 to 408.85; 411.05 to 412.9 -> 1.08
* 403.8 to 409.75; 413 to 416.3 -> 1.04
